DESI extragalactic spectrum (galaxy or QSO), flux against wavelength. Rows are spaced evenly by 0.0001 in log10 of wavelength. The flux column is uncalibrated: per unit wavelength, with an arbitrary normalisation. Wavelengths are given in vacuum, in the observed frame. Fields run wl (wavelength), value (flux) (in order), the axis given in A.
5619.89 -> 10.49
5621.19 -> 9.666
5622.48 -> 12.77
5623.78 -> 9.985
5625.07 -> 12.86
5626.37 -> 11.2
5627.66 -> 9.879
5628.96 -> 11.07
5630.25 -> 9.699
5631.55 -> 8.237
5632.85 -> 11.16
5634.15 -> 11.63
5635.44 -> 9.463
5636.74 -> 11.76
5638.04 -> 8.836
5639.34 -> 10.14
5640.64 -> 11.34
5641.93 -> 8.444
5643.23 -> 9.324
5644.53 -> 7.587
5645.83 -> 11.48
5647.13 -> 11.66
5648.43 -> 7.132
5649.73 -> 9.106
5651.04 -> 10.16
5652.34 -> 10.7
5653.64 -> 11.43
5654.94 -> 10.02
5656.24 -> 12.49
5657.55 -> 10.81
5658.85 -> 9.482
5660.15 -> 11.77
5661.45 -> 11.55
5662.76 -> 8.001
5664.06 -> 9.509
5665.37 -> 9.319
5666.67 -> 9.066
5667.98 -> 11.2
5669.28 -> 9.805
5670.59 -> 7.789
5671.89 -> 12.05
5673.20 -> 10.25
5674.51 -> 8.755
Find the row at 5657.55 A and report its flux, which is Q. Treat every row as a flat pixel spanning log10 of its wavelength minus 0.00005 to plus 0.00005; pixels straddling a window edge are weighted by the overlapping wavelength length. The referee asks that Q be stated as 10.81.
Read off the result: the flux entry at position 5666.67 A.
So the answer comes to 9.066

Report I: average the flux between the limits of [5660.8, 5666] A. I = 9.58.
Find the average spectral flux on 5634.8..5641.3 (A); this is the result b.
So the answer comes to 10.3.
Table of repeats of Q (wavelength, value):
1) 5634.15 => 11.63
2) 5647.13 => 11.66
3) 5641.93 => 8.444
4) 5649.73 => 9.106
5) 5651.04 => 10.16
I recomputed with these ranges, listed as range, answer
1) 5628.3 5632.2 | 9.66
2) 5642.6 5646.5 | 9.47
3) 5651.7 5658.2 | 11.1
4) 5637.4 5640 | 9.49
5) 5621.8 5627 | 11.7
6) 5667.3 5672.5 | 10.2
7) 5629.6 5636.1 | 10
